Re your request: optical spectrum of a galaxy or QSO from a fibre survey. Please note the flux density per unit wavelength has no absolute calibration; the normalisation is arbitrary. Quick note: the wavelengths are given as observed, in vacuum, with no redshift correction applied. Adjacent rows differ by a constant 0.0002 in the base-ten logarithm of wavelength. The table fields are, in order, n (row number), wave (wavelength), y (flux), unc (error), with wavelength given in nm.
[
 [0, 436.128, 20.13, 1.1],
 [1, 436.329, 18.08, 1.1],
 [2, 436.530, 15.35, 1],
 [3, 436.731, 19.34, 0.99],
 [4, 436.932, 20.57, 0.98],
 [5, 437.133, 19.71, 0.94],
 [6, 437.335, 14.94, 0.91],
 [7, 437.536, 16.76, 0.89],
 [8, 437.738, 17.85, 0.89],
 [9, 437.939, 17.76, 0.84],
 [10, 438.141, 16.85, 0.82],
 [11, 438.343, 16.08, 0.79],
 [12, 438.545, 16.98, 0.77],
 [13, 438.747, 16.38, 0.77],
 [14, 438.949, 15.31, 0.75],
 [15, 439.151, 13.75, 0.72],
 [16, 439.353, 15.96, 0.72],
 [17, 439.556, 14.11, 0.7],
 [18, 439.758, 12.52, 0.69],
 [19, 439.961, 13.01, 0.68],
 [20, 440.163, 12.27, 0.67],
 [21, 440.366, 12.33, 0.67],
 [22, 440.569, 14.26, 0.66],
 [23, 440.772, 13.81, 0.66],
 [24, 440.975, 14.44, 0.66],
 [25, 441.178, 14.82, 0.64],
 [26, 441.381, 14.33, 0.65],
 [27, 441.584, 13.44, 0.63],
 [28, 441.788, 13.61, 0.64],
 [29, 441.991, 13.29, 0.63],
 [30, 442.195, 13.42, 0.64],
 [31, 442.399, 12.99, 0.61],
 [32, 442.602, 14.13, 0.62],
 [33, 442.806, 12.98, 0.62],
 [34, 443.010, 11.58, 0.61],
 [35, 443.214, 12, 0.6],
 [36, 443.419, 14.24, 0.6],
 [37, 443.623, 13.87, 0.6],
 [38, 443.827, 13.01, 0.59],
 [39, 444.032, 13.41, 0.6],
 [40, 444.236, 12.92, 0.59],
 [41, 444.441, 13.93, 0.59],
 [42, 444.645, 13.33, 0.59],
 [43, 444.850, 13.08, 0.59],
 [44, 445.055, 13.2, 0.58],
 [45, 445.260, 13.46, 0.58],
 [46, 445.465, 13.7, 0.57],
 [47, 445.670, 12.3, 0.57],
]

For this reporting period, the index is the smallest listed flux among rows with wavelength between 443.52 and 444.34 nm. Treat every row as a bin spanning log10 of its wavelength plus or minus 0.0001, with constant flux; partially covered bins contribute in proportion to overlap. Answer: 12.92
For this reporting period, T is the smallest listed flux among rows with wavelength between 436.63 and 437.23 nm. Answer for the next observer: 19.34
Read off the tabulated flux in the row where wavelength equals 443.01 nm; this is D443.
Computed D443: 11.58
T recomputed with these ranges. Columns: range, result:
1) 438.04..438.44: 16.08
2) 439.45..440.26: 12.27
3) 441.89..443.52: 11.58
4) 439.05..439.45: 13.75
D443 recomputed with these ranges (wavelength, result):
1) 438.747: 16.38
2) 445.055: 13.2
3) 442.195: 13.42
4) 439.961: 13.01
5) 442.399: 12.99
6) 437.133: 19.71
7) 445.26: 13.46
